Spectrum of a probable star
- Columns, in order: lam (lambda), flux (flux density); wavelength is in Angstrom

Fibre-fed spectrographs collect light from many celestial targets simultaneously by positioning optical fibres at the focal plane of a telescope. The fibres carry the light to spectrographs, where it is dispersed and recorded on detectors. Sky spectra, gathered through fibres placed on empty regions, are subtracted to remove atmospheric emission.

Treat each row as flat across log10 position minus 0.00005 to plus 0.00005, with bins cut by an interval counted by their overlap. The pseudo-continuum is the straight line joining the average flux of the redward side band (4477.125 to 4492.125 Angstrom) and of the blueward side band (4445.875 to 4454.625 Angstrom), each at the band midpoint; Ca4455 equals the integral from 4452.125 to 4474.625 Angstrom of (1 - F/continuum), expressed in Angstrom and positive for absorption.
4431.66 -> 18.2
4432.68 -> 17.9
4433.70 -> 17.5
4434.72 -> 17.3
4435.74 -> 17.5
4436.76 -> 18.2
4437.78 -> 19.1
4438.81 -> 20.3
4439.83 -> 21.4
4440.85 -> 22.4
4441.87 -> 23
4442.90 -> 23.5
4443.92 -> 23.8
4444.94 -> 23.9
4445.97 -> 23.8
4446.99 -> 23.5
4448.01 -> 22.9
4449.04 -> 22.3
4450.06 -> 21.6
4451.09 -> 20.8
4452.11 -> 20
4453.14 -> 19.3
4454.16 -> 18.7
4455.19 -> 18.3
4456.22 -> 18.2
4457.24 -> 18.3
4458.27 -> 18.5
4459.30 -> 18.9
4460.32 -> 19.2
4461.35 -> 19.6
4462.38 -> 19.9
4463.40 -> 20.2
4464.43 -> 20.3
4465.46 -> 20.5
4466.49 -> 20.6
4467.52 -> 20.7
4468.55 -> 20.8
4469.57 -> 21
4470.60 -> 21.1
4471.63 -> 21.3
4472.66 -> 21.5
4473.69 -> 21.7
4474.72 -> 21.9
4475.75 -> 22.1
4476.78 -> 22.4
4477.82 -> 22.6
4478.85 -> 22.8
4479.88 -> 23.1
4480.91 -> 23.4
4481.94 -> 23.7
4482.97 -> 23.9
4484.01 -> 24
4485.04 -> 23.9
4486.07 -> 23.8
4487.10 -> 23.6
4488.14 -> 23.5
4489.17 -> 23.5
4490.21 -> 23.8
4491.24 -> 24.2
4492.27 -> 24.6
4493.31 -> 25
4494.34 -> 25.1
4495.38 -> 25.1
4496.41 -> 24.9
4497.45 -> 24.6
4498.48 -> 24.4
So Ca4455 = 2.27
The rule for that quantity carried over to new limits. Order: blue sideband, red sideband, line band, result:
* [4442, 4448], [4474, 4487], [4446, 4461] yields 2.1 Angstrom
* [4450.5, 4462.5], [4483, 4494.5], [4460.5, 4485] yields -0.1 Angstrom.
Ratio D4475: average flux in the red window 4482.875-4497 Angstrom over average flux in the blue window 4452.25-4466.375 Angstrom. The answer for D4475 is 1.3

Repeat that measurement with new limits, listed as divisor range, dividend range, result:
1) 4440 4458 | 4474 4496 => 1.10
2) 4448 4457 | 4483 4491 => 1.19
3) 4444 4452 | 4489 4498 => 1.09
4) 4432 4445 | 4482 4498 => 1.19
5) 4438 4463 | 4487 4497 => 1.17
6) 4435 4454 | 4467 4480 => 1.01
